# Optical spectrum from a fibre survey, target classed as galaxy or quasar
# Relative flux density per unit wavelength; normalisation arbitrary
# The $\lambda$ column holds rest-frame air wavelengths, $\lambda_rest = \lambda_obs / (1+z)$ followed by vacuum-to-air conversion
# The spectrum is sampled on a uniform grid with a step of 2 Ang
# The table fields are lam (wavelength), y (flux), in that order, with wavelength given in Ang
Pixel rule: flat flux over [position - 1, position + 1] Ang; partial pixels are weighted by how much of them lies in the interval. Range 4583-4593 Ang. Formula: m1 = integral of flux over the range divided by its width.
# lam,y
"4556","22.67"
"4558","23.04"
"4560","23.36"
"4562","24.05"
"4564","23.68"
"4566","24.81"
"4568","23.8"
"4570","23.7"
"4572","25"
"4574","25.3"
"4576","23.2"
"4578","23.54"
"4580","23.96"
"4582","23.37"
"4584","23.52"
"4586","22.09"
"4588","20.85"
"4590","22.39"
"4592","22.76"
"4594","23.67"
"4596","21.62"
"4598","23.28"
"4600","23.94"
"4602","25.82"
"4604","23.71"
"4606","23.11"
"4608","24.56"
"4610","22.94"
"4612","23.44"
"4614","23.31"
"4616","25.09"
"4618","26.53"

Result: 22.3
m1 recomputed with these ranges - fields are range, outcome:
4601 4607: 24.2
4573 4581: 24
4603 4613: 23.6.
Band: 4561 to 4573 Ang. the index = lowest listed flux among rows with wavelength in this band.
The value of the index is 23.68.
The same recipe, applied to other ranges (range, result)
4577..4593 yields 20.85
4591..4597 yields 21.62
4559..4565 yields 23.36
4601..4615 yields 22.94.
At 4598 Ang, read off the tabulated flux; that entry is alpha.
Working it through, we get 23.28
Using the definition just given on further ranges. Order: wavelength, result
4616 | 25.09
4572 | 25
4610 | 22.94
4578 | 23.54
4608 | 24.56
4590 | 22.39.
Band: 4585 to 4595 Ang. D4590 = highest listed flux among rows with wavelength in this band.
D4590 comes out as 23.67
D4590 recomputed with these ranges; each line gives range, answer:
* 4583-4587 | 23.52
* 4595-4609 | 25.82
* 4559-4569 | 24.81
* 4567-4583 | 25.3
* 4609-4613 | 23.44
